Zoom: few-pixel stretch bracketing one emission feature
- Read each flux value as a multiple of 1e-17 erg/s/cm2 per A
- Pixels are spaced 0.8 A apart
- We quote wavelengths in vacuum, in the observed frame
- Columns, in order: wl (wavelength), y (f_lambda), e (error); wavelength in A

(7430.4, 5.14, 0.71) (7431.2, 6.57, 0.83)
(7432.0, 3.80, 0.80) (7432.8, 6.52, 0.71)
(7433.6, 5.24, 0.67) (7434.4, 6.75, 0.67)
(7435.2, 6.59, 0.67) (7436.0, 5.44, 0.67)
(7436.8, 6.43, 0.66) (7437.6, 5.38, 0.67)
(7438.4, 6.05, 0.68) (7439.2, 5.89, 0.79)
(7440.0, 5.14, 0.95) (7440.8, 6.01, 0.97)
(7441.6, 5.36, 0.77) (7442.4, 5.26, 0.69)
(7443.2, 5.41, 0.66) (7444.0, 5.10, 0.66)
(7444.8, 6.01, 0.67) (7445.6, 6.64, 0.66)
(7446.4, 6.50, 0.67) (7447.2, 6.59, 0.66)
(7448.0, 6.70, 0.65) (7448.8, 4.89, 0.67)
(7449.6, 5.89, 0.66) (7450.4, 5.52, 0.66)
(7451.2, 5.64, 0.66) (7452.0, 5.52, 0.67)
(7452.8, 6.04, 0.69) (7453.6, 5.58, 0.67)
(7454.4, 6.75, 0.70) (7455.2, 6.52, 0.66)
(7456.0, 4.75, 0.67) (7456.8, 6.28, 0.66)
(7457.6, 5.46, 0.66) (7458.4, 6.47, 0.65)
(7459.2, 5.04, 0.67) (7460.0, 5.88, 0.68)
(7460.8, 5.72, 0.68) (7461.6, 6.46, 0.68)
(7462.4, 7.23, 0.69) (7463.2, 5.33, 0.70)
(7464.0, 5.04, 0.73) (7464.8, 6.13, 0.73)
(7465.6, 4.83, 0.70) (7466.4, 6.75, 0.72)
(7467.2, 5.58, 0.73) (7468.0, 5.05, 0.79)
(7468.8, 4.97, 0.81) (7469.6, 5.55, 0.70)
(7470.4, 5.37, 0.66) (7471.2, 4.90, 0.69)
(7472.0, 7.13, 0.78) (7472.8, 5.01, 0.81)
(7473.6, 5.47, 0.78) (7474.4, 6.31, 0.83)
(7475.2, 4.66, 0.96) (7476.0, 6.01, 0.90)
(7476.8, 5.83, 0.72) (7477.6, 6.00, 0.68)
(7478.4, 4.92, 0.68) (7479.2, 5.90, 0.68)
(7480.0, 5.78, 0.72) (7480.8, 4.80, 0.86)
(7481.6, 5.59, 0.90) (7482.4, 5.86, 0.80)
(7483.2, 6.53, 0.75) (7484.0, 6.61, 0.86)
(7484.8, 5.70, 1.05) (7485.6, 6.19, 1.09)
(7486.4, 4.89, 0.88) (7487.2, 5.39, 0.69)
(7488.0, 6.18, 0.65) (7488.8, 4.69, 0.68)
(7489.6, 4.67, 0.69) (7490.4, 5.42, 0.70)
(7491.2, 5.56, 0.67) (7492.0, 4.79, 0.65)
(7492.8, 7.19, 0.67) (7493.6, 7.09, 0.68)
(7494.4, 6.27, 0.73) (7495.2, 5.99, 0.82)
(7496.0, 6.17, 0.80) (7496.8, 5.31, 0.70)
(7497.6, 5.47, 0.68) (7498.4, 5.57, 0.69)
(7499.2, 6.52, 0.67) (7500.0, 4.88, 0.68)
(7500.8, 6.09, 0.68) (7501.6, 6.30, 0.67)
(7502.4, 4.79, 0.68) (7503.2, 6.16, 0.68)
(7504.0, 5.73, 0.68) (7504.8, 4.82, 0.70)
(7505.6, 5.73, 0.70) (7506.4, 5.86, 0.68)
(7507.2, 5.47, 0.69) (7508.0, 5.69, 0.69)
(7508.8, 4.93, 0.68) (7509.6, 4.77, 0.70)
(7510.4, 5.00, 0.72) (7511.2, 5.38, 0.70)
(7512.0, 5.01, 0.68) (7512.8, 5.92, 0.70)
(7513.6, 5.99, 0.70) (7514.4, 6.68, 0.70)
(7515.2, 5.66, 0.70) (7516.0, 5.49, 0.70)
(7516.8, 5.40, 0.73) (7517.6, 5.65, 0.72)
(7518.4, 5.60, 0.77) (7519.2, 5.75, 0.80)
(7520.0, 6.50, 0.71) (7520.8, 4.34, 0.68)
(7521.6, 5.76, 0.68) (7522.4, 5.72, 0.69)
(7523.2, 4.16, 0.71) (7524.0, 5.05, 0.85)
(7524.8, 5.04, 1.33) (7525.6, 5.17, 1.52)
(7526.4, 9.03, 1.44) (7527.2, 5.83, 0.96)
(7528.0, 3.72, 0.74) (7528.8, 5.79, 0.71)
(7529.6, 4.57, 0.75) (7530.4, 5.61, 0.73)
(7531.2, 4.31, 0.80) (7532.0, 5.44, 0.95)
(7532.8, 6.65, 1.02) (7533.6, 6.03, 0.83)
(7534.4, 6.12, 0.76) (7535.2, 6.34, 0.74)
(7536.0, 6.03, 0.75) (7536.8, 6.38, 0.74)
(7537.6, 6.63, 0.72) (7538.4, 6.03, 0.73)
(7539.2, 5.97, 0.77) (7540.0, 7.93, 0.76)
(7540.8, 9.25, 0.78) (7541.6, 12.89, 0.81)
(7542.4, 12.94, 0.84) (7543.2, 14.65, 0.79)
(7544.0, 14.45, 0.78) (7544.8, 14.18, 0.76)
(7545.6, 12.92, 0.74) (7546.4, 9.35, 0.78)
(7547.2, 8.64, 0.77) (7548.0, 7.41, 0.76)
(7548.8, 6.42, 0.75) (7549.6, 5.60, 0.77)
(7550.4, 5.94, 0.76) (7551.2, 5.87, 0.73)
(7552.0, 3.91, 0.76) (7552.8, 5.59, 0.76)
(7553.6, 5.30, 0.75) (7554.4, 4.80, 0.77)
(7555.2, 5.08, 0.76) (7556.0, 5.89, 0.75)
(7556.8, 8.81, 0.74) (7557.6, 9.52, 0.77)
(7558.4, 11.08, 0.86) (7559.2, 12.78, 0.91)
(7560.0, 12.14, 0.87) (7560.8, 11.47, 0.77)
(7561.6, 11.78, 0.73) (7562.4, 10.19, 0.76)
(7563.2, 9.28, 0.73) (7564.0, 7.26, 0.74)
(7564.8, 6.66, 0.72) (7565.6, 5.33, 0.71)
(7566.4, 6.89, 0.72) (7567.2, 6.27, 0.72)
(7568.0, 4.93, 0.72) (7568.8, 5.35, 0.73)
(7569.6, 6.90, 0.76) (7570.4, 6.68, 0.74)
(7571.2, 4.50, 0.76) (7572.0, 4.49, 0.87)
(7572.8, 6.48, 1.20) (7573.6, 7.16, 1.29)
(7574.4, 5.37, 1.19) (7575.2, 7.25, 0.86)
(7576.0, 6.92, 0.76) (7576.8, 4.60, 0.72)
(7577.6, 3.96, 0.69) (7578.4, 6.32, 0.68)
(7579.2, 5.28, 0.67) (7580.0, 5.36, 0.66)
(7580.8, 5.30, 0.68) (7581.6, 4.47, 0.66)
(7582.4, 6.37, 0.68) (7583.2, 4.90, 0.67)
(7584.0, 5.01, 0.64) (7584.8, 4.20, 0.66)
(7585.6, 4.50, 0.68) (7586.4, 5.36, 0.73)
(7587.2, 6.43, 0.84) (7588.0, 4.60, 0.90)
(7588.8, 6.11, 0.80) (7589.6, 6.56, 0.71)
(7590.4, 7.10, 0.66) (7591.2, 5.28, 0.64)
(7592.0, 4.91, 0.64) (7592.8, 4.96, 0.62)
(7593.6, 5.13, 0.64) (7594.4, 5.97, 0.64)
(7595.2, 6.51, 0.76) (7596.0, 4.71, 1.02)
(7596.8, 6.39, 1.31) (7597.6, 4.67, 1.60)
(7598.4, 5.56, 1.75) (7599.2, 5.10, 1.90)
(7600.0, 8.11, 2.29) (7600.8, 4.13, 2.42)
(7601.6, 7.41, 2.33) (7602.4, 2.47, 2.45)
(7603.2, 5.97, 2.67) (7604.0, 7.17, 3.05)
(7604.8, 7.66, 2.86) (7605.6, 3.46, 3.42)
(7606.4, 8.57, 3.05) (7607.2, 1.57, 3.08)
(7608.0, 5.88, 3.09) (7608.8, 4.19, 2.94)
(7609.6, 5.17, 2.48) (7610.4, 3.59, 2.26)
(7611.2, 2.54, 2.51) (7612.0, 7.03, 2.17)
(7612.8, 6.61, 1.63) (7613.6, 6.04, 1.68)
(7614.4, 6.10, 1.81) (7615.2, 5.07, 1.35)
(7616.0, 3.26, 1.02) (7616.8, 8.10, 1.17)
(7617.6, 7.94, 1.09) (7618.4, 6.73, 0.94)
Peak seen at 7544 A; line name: [S II]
